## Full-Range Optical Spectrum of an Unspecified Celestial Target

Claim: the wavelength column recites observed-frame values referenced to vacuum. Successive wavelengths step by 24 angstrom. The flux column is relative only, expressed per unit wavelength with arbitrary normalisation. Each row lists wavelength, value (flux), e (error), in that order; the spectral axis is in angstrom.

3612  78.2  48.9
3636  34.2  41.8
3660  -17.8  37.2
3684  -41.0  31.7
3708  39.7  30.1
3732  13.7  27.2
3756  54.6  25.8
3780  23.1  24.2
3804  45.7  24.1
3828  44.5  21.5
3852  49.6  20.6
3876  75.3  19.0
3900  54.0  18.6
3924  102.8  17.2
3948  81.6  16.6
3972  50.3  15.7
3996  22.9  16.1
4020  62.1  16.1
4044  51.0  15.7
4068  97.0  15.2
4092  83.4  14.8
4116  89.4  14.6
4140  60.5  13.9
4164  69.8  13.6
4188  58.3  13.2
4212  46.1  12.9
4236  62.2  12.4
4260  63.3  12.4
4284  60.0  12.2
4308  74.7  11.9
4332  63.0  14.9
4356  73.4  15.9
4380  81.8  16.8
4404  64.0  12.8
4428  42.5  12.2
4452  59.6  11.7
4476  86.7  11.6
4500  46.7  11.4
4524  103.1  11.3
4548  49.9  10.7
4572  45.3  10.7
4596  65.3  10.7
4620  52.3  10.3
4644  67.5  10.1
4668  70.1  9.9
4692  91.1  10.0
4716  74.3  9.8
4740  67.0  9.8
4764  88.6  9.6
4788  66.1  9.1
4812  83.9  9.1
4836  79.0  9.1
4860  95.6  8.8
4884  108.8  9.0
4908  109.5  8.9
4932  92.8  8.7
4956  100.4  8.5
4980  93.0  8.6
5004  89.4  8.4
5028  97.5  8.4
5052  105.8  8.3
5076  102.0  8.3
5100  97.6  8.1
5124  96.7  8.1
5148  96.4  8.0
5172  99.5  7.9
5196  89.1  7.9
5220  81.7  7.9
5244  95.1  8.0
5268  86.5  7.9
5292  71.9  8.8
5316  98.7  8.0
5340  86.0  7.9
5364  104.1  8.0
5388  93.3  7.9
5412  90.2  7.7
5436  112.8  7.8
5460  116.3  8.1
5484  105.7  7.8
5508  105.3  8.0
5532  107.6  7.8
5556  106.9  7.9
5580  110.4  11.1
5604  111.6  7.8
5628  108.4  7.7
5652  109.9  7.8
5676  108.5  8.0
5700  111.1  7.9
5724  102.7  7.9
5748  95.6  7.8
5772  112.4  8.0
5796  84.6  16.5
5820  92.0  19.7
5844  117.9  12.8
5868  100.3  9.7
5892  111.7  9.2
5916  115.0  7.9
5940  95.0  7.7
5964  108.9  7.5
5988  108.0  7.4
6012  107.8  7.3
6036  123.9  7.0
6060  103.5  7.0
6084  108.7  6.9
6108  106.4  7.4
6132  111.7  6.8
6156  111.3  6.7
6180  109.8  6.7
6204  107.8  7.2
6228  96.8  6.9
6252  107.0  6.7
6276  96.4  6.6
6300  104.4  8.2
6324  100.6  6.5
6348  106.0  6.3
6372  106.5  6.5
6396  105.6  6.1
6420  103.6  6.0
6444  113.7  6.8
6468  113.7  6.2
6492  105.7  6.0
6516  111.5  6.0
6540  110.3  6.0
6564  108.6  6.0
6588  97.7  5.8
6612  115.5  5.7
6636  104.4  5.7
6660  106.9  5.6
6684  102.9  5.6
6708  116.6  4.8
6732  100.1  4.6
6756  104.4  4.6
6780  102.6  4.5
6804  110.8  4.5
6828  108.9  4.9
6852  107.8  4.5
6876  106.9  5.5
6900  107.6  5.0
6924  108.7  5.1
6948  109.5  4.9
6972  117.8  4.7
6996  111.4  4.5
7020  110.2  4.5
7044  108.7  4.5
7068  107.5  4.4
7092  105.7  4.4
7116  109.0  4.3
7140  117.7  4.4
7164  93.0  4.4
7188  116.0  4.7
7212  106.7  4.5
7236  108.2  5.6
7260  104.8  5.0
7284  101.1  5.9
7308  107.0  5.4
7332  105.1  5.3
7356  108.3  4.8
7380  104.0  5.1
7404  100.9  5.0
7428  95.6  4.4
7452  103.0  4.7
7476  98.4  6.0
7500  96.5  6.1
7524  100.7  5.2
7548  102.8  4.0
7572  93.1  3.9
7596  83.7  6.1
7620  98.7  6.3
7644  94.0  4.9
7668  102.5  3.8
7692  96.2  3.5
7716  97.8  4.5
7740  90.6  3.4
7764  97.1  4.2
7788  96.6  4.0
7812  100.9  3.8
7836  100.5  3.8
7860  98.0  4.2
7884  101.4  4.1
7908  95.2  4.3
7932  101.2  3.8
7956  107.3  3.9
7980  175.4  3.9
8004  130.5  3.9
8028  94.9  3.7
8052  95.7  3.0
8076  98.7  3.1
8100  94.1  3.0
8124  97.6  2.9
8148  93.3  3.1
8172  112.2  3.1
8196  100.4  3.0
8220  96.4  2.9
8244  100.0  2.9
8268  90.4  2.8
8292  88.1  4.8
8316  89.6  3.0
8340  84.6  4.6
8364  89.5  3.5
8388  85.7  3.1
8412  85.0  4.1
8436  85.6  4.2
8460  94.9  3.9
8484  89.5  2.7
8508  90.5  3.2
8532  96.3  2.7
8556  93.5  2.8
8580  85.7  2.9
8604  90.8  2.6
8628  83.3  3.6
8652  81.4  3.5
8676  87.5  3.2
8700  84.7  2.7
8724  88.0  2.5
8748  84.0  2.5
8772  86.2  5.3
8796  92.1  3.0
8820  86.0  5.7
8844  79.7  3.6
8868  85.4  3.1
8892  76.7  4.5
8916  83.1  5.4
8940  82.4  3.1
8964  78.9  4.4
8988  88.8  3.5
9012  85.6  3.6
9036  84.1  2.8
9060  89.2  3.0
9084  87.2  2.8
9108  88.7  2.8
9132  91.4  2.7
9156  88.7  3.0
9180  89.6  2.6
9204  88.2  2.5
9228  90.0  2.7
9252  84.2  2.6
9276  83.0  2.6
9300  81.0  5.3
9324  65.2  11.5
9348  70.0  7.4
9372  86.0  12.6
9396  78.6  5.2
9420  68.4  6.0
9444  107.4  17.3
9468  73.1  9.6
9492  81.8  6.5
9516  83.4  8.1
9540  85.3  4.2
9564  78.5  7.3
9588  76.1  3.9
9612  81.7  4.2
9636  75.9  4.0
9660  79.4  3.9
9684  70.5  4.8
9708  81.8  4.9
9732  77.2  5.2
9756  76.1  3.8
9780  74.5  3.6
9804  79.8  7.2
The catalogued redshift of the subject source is 0.216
